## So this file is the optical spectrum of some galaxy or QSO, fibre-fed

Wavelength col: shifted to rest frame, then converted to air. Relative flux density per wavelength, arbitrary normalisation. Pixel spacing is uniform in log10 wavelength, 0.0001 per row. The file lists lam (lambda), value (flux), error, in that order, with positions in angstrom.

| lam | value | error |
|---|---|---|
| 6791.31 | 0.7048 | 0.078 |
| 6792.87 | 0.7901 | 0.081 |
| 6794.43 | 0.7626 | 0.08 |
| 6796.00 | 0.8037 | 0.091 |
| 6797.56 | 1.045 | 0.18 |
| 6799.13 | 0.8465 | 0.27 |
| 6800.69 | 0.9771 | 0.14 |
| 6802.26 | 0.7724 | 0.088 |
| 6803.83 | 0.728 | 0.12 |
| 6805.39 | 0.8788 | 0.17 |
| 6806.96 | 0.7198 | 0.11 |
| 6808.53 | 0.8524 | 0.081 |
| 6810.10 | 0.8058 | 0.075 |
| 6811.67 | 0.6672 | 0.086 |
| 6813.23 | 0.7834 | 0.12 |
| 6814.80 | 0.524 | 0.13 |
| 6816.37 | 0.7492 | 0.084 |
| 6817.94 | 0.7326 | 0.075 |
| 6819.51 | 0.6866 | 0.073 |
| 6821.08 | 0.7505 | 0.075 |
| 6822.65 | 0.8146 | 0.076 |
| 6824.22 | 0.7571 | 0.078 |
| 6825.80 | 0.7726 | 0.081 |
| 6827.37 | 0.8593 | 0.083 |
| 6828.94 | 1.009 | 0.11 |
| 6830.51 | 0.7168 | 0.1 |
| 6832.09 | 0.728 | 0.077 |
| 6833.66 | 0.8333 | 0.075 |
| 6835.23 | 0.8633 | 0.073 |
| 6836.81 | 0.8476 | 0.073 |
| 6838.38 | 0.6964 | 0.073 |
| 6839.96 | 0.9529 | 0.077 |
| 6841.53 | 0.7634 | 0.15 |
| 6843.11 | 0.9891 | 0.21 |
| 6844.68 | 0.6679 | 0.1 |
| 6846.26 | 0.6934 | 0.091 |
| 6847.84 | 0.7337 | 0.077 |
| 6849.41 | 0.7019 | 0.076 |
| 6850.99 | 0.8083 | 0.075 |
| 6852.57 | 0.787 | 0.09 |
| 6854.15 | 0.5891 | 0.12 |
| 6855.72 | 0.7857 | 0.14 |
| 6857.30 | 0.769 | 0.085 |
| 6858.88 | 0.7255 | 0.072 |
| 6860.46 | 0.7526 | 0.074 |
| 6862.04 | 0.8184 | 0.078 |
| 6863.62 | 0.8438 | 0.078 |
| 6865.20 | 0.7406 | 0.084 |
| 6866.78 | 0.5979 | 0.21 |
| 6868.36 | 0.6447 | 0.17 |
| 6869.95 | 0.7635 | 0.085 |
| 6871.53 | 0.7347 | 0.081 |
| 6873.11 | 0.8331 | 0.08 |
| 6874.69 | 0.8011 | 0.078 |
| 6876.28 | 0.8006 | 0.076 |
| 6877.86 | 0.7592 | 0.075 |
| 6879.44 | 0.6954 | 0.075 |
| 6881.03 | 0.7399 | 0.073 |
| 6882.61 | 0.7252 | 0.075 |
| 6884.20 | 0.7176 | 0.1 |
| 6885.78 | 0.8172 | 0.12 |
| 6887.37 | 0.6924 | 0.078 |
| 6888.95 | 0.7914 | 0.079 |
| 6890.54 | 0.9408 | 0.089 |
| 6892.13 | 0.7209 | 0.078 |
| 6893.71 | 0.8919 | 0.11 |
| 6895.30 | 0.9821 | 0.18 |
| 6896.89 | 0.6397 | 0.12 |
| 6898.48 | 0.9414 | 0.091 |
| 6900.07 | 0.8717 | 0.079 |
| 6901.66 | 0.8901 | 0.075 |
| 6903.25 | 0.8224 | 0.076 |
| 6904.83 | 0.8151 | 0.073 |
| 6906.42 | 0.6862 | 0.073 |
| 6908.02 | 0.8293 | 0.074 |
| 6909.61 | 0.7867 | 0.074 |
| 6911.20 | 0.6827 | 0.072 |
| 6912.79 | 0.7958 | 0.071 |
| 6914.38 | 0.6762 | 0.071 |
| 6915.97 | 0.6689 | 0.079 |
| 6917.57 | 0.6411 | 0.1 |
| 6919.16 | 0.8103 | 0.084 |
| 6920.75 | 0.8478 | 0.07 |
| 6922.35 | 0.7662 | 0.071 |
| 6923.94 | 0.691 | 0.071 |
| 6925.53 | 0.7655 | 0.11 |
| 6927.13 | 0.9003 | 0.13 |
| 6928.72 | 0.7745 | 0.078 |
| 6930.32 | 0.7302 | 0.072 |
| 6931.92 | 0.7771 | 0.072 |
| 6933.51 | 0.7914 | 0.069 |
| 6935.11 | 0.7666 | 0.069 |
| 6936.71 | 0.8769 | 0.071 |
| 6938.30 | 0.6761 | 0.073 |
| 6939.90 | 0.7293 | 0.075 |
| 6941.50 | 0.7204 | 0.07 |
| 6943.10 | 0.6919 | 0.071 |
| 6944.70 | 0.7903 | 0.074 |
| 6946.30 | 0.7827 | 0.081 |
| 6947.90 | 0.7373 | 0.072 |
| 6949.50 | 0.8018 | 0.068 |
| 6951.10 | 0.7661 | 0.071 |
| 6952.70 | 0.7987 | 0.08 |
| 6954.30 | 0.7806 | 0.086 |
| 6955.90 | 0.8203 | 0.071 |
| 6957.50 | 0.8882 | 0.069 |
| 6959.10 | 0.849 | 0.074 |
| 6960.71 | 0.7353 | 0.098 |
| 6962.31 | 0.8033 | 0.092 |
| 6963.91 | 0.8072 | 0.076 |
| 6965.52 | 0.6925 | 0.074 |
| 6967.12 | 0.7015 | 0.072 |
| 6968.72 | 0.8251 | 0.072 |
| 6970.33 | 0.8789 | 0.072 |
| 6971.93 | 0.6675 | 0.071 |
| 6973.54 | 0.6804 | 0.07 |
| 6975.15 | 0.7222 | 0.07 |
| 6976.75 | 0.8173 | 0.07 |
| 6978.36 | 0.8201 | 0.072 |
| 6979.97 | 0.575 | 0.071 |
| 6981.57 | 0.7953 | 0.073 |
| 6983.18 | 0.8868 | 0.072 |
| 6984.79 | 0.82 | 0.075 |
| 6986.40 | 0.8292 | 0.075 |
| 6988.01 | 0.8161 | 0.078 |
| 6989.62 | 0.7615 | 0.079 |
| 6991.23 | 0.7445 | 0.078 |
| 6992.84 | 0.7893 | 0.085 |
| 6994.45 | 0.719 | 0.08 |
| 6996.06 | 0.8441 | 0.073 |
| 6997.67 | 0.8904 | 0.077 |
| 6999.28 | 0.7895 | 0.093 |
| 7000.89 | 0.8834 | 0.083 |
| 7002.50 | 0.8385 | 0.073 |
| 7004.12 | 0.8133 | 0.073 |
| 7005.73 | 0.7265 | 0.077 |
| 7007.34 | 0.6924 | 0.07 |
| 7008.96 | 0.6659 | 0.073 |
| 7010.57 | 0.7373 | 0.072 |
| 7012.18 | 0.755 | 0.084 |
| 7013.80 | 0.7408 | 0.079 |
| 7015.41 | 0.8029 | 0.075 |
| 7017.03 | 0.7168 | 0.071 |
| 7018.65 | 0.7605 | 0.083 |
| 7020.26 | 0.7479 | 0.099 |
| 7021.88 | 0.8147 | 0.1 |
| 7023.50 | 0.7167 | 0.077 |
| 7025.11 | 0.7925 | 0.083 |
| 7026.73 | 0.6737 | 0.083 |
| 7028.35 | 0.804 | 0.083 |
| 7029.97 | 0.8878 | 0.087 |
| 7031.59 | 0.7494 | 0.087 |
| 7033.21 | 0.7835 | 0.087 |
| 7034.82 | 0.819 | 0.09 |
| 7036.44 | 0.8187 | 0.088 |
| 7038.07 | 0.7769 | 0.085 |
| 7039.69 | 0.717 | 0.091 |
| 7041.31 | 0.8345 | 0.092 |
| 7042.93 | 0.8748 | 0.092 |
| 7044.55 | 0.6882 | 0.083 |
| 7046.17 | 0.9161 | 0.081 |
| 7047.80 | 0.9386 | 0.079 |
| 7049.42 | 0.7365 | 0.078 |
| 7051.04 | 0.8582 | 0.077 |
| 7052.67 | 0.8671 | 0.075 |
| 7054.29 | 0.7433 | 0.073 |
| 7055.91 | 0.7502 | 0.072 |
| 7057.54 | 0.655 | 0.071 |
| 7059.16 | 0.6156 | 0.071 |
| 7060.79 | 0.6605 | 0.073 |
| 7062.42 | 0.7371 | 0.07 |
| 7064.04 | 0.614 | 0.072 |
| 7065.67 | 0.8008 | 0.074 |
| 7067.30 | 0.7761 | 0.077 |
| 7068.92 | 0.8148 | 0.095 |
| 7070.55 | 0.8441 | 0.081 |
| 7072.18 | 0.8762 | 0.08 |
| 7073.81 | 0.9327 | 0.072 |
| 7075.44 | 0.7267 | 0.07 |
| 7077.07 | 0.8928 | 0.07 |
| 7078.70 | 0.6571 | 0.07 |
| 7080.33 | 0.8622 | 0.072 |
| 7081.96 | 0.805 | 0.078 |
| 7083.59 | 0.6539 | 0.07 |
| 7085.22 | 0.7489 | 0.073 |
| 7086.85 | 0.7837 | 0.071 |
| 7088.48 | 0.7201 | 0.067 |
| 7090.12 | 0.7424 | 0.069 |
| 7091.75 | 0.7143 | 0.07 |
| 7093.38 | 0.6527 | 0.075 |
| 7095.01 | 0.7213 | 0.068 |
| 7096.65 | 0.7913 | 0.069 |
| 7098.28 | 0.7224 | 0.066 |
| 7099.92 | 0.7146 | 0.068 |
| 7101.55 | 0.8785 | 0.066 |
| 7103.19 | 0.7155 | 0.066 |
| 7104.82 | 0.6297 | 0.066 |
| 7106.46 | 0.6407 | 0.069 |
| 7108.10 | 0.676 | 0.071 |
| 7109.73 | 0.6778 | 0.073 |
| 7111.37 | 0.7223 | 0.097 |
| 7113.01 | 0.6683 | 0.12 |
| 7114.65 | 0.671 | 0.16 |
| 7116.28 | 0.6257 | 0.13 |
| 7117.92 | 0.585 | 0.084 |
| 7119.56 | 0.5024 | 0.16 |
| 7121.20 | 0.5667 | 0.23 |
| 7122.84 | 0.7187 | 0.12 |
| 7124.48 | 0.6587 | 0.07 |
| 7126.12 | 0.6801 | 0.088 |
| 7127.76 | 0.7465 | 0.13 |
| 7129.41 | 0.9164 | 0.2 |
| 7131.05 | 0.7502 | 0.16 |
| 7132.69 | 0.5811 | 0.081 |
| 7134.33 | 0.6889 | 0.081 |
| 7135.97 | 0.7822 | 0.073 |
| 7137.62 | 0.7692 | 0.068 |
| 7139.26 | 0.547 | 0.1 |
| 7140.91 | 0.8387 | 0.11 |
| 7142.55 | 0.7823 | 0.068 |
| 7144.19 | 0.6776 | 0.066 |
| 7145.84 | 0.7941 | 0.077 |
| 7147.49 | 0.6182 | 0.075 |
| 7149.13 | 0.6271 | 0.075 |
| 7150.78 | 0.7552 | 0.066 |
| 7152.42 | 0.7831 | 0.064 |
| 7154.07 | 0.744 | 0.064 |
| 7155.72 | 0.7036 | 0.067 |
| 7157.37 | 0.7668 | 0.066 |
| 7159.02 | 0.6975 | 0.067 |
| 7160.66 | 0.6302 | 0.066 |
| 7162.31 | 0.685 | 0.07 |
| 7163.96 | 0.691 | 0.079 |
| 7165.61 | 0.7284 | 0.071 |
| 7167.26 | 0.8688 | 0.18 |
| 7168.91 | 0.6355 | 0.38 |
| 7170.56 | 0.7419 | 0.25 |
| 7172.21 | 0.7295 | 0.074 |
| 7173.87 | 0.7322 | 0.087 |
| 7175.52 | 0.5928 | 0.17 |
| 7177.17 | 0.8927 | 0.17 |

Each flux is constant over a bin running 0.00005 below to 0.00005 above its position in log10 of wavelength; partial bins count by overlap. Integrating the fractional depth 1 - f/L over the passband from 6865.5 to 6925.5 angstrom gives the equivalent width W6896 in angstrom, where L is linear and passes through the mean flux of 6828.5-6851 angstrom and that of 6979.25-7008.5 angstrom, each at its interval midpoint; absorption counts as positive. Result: 1.8 angstrom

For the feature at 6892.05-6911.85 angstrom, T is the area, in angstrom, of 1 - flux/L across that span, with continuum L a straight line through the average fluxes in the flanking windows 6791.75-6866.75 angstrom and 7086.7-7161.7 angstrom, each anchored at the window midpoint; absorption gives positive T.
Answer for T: -1.4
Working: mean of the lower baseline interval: 0.783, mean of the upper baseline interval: 0.703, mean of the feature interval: 0.817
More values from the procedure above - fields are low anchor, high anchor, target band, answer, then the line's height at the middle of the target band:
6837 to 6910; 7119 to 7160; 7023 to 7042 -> -1.2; 0.737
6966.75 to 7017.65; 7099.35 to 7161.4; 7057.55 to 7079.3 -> -0.9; 0.732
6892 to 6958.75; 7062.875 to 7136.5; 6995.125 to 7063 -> -2.6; 0.749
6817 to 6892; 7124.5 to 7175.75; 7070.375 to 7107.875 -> -1.3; 0.73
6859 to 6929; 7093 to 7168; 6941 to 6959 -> -0.6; 0.758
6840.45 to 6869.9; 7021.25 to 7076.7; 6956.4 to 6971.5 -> -0.5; 0.768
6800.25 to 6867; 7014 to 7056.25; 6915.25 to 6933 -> 0.4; 0.782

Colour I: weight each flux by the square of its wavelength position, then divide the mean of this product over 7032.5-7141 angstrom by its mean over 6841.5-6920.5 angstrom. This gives 1.02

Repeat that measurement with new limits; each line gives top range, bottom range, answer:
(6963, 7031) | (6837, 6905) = 1.03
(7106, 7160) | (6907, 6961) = 0.96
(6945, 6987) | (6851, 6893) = 1.06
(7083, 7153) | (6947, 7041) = 0.94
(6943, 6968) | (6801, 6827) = 1.08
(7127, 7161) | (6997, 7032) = 0.97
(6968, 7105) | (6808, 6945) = 1.05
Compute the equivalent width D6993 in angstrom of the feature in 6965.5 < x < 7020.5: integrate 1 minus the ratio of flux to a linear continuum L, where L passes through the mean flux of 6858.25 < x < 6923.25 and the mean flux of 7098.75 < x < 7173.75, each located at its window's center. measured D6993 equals -2.0 angstrom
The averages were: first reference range 0.773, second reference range 0.703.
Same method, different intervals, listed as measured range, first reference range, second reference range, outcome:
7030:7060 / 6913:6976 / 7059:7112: -1.50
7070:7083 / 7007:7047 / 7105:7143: -1.67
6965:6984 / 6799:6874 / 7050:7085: 0.33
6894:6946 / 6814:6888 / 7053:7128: -1.91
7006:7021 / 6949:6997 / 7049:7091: 0.76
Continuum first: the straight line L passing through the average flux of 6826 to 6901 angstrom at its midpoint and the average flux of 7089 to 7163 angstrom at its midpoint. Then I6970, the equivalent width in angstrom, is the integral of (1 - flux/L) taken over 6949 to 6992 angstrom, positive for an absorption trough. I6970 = -1.79 angstrom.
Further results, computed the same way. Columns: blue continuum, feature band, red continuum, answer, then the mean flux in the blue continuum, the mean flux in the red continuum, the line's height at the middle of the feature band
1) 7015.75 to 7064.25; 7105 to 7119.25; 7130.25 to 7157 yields 1.6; 0.771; 0.716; 0.733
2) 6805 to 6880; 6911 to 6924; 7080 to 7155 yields 0.3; 0.766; 0.709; 0.751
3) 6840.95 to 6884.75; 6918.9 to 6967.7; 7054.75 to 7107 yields -1.8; 0.749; 0.746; 0.748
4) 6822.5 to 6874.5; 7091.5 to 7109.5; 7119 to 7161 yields 0.1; 0.775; 0.707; 0.716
